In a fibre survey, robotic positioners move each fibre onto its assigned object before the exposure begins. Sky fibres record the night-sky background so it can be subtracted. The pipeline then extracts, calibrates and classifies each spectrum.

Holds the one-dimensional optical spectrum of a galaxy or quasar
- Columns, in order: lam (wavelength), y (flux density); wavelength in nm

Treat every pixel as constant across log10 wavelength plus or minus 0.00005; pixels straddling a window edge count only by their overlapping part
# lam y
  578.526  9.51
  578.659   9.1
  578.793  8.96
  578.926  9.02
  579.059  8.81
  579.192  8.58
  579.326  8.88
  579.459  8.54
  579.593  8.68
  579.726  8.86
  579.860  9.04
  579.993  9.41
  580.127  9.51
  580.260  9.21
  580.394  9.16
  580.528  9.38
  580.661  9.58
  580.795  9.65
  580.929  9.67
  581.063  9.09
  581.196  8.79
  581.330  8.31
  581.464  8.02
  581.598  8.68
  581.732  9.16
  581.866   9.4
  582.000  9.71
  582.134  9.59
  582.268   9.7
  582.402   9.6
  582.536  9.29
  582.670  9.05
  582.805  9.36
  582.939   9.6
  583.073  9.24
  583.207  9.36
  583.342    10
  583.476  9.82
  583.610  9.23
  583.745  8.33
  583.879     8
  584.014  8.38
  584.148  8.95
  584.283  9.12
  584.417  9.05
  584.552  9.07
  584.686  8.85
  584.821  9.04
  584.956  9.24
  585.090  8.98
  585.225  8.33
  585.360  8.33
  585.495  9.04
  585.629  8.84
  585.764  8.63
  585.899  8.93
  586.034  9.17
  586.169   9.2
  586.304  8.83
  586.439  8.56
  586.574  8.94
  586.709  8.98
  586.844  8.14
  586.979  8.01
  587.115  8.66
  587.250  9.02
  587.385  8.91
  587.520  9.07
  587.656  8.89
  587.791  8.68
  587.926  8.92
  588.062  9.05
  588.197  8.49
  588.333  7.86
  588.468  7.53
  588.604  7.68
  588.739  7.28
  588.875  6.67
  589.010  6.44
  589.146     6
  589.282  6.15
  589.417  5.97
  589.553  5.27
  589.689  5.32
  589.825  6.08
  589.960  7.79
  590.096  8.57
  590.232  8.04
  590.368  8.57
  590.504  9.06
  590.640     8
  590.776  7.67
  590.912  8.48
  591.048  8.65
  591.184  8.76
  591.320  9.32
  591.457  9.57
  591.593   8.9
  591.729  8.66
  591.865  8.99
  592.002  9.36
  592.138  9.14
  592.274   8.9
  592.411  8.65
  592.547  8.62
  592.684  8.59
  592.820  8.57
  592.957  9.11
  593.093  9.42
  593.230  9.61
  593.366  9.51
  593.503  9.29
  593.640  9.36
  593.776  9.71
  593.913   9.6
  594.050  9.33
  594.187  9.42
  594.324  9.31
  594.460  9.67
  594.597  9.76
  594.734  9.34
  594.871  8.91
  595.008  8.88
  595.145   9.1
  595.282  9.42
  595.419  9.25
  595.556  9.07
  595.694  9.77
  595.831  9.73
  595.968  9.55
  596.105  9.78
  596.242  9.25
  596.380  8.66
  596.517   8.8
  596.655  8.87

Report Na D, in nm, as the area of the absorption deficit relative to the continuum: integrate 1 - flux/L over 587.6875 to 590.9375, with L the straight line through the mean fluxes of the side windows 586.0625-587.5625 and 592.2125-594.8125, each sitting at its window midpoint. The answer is 0.53 nm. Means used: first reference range 8.76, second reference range 9.25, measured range 7.49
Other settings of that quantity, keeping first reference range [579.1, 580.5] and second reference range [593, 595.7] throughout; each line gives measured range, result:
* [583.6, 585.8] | 0.082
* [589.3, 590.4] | 0.285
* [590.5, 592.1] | 0.088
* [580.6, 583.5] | -0.078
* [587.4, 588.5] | 0.071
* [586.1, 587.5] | 0.067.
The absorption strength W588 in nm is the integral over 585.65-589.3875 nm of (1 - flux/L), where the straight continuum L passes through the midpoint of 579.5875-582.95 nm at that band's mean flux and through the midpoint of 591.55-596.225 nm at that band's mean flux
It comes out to 0.40 nm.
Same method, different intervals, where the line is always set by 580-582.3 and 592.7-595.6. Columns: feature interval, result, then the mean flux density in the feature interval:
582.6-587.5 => 0.17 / 8.92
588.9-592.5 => 0.53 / 7.93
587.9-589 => 0.17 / 7.82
